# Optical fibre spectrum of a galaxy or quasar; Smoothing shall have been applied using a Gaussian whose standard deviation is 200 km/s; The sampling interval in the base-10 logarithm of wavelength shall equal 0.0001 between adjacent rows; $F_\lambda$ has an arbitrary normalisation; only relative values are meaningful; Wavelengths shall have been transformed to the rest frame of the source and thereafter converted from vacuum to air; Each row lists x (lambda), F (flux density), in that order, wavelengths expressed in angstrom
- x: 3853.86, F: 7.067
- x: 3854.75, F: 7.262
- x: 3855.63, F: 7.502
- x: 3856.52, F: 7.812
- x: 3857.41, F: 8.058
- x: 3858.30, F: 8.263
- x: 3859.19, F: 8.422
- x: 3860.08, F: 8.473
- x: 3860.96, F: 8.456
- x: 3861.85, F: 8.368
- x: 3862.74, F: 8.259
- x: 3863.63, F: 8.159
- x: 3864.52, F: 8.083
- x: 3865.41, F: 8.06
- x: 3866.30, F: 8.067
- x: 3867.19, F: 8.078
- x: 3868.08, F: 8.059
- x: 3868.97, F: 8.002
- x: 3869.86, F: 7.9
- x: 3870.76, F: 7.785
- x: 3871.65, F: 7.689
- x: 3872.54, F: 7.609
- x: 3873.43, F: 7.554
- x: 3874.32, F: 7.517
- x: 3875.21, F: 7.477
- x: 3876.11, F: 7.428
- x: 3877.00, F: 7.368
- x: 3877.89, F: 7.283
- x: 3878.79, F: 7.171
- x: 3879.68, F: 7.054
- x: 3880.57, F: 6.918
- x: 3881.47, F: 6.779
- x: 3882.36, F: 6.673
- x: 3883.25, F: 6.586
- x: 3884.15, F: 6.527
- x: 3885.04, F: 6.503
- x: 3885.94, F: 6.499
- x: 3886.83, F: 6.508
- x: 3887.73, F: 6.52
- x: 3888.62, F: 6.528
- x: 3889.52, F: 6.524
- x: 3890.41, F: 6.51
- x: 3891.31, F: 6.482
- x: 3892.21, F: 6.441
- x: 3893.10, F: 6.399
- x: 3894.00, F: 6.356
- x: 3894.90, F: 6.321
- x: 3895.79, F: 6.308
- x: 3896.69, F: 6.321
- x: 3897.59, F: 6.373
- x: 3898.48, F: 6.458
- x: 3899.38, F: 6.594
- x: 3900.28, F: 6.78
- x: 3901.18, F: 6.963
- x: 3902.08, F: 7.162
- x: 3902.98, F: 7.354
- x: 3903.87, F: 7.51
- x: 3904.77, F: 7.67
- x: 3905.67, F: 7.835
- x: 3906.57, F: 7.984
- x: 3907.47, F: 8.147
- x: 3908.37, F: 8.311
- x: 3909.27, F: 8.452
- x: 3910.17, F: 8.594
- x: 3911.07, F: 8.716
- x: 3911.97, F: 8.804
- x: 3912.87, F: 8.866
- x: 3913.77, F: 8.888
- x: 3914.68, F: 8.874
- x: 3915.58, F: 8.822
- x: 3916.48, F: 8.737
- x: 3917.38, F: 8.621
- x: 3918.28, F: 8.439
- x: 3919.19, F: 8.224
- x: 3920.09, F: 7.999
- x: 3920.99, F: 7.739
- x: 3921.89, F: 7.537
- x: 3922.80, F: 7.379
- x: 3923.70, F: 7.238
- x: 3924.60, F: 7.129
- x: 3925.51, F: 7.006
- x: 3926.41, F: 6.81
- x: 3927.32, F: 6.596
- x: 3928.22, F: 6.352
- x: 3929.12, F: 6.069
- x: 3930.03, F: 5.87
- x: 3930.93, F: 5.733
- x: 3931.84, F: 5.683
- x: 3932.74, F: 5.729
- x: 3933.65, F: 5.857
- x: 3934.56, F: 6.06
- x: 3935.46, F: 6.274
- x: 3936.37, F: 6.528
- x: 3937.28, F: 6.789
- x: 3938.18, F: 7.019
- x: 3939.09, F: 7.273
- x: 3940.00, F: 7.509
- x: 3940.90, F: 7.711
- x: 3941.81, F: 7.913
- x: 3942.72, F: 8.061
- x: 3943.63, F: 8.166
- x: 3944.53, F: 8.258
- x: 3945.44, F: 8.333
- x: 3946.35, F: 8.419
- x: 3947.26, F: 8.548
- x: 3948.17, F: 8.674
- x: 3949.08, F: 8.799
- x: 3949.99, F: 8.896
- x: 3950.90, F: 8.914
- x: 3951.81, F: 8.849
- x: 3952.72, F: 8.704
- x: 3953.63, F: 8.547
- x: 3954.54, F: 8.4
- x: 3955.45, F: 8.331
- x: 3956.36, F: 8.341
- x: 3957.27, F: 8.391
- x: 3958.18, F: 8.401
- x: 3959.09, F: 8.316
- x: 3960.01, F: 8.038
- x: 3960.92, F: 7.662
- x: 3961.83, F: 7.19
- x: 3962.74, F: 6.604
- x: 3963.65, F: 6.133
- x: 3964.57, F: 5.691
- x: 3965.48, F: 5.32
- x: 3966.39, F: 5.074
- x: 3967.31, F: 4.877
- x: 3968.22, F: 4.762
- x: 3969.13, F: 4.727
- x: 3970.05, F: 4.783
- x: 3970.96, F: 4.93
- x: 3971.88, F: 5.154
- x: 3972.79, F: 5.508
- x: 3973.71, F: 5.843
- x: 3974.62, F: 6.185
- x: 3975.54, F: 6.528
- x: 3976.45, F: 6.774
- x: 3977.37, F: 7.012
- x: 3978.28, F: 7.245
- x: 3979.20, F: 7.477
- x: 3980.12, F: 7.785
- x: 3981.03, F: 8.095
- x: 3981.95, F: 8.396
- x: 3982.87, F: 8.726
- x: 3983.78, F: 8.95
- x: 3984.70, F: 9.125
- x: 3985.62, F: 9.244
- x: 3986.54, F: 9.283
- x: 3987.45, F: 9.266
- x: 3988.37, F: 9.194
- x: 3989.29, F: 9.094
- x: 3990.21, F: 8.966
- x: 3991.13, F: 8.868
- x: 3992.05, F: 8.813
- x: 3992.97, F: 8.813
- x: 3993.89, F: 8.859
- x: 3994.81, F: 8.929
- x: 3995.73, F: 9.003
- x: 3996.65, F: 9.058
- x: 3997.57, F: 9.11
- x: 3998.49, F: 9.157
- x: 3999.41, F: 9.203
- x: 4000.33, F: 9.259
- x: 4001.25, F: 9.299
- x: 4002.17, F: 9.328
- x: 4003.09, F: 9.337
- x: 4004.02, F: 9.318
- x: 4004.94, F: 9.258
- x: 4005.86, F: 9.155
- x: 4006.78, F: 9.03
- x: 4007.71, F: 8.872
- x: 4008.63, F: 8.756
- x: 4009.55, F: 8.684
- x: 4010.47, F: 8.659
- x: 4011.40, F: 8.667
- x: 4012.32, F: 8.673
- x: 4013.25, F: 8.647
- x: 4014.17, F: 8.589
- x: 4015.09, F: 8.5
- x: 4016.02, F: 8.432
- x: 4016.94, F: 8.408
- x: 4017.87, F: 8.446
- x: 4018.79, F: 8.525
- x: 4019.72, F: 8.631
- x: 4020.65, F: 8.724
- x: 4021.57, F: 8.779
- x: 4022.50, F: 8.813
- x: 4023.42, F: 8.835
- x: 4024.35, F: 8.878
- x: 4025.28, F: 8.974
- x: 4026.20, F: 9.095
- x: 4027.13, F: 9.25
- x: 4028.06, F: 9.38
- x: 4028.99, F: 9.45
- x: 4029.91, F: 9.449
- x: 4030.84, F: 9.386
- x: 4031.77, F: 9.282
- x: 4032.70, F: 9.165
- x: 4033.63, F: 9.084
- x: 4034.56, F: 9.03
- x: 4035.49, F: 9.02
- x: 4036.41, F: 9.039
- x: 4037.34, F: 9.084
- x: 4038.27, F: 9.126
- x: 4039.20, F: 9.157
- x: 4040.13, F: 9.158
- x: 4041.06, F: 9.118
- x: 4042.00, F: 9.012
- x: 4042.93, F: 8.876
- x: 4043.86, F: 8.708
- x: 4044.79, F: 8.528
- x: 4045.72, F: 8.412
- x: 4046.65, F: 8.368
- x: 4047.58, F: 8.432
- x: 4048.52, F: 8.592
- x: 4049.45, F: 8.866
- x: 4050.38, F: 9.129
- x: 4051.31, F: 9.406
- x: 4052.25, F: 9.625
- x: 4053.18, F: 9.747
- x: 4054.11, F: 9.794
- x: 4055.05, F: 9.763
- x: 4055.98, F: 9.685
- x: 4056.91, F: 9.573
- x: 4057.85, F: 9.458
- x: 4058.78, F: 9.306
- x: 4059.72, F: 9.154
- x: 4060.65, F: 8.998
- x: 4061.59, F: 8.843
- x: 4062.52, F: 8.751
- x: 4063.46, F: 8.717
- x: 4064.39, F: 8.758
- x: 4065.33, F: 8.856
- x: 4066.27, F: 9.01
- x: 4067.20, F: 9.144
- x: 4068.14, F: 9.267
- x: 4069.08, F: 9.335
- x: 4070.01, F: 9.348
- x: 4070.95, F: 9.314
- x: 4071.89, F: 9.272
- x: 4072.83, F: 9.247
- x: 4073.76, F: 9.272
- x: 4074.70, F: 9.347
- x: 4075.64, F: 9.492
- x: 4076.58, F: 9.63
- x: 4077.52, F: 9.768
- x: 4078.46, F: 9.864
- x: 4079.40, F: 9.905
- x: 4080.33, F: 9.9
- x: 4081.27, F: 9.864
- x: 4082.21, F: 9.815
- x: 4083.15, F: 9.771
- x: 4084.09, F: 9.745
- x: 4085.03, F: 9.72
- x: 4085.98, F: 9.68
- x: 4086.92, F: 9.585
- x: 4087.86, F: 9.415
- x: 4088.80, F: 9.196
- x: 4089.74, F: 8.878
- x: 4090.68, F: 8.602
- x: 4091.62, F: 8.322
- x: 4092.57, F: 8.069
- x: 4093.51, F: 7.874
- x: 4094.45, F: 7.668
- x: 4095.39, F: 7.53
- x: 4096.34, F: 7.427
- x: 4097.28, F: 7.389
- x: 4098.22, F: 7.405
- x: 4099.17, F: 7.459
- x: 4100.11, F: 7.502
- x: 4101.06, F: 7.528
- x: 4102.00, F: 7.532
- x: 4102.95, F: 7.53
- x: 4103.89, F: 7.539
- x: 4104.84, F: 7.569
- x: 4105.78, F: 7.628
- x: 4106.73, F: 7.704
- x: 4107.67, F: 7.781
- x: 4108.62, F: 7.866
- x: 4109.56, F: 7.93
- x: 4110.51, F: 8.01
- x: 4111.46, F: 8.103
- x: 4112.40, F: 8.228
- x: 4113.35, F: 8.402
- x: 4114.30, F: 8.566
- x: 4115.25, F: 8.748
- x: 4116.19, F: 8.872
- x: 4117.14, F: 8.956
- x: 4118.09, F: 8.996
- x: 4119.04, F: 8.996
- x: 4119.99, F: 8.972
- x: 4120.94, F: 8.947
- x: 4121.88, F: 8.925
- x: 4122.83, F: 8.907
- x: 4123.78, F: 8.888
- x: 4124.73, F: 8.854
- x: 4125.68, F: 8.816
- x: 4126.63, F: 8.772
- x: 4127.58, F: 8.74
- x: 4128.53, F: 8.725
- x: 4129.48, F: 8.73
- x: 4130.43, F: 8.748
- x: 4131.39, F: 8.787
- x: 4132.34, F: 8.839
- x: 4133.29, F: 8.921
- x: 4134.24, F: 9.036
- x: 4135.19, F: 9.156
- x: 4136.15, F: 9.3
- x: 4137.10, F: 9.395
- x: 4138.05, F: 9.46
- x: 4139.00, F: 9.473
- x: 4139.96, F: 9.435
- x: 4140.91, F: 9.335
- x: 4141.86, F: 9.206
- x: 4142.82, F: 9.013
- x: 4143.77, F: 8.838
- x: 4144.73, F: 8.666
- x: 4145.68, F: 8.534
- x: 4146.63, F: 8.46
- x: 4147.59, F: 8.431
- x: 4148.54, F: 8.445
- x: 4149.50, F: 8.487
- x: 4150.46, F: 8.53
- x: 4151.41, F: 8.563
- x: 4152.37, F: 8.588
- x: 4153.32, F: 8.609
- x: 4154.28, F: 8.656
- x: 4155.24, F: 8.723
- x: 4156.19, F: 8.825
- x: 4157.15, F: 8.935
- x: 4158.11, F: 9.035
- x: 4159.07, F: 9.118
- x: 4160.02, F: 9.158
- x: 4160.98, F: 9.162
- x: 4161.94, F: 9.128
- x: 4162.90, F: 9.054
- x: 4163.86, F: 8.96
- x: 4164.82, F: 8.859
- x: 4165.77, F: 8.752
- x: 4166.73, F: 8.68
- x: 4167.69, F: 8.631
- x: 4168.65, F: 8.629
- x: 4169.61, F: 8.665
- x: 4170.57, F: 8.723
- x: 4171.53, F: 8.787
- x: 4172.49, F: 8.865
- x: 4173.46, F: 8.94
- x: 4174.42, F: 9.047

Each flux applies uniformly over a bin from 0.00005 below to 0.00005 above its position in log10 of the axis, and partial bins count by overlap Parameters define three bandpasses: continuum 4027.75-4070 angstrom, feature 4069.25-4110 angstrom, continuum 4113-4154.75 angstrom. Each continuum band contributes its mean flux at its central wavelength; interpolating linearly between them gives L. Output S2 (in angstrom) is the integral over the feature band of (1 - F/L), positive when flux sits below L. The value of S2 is 1.6 angstrom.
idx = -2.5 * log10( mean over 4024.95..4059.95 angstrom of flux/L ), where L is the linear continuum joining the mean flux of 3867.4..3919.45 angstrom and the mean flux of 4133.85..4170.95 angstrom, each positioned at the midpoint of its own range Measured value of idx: -0.112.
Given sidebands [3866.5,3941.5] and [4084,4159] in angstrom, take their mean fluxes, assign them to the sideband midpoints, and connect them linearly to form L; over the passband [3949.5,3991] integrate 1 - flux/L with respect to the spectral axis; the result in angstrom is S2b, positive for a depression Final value 1.1 angstrom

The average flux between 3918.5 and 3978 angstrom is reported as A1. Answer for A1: 7.05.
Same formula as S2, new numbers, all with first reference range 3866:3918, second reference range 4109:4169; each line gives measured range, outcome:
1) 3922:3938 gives 2.4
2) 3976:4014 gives -3.7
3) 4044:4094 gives -4.7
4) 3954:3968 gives 1.3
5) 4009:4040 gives -2.9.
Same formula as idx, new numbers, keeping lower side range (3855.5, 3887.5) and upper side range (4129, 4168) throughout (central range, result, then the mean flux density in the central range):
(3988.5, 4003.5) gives -0.11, 9.07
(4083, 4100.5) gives 0.02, 8.47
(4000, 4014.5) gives -0.09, 8.97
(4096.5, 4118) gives 0.10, 7.93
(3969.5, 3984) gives 0.19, 6.79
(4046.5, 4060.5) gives -0.10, 9.27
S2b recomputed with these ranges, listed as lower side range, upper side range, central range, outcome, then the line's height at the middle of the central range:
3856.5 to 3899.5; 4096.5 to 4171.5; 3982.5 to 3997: -2.2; 7.84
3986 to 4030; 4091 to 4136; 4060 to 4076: -1.0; 8.58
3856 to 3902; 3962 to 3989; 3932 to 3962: -3.7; 6.98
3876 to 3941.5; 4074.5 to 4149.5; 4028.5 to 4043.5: -1.9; 8.12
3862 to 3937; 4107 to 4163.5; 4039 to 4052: -1.0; 8.21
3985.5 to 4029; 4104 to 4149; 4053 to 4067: -0.6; 8.83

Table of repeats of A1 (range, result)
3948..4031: 8.18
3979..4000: 8.86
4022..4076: 9.12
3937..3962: 8.18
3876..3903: 6.68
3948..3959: 8.6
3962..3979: 5.78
